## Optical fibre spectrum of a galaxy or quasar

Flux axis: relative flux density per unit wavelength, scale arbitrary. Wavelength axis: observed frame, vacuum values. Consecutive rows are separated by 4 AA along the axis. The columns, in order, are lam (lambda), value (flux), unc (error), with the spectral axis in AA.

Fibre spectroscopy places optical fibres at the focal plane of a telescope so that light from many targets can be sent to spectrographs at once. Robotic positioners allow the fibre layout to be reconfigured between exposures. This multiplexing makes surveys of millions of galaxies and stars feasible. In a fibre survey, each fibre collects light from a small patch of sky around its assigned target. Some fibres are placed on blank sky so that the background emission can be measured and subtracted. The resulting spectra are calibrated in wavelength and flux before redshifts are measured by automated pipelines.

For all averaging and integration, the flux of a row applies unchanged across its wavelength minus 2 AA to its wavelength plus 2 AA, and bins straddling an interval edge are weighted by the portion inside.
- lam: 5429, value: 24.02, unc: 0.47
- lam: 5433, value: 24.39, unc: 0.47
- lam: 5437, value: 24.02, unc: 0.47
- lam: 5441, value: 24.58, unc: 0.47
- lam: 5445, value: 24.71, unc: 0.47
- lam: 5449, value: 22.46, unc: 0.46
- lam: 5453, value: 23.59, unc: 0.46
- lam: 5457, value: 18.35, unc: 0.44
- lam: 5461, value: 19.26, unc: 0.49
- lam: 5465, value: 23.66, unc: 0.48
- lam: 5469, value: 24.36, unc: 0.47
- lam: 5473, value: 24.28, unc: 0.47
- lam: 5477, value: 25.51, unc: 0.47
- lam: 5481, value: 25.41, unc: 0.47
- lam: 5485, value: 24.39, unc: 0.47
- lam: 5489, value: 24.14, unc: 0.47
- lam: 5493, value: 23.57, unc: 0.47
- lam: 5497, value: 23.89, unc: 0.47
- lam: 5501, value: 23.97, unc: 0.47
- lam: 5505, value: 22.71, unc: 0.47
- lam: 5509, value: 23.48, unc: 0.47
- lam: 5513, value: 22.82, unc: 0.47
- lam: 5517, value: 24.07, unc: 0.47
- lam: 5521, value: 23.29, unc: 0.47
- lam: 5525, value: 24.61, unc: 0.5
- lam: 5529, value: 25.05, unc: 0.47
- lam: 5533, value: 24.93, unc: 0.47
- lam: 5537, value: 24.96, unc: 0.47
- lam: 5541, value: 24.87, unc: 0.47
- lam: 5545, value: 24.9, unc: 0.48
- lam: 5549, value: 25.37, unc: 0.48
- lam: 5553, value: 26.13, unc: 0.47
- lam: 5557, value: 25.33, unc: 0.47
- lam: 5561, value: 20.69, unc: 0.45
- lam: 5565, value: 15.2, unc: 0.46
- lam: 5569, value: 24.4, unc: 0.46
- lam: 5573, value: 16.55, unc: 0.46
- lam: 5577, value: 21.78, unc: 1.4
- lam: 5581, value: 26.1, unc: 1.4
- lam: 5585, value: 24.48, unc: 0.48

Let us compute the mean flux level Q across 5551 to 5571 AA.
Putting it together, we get 22.3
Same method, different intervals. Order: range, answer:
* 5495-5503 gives 23.9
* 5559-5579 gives 19.7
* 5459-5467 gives 21.5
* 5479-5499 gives 24.3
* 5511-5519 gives 23.4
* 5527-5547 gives 24.9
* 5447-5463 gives 20.9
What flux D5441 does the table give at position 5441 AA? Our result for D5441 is 24.58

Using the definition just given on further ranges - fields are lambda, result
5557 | 25.33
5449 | 22.46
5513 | 22.82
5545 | 24.9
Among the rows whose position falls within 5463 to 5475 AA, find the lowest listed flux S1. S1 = 23.66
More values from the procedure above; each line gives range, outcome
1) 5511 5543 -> 22.82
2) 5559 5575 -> 15.2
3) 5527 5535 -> 24.93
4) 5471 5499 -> 23.57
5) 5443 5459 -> 18.35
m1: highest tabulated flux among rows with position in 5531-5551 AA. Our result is 25.37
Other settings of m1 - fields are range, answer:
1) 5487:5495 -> 24.14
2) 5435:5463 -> 24.71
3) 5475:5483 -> 25.51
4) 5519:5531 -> 25.05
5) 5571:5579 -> 21.78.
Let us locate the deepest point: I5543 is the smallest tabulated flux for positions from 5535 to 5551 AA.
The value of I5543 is 24.87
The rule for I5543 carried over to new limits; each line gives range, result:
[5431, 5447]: 24.02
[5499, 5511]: 22.71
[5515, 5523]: 23.29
